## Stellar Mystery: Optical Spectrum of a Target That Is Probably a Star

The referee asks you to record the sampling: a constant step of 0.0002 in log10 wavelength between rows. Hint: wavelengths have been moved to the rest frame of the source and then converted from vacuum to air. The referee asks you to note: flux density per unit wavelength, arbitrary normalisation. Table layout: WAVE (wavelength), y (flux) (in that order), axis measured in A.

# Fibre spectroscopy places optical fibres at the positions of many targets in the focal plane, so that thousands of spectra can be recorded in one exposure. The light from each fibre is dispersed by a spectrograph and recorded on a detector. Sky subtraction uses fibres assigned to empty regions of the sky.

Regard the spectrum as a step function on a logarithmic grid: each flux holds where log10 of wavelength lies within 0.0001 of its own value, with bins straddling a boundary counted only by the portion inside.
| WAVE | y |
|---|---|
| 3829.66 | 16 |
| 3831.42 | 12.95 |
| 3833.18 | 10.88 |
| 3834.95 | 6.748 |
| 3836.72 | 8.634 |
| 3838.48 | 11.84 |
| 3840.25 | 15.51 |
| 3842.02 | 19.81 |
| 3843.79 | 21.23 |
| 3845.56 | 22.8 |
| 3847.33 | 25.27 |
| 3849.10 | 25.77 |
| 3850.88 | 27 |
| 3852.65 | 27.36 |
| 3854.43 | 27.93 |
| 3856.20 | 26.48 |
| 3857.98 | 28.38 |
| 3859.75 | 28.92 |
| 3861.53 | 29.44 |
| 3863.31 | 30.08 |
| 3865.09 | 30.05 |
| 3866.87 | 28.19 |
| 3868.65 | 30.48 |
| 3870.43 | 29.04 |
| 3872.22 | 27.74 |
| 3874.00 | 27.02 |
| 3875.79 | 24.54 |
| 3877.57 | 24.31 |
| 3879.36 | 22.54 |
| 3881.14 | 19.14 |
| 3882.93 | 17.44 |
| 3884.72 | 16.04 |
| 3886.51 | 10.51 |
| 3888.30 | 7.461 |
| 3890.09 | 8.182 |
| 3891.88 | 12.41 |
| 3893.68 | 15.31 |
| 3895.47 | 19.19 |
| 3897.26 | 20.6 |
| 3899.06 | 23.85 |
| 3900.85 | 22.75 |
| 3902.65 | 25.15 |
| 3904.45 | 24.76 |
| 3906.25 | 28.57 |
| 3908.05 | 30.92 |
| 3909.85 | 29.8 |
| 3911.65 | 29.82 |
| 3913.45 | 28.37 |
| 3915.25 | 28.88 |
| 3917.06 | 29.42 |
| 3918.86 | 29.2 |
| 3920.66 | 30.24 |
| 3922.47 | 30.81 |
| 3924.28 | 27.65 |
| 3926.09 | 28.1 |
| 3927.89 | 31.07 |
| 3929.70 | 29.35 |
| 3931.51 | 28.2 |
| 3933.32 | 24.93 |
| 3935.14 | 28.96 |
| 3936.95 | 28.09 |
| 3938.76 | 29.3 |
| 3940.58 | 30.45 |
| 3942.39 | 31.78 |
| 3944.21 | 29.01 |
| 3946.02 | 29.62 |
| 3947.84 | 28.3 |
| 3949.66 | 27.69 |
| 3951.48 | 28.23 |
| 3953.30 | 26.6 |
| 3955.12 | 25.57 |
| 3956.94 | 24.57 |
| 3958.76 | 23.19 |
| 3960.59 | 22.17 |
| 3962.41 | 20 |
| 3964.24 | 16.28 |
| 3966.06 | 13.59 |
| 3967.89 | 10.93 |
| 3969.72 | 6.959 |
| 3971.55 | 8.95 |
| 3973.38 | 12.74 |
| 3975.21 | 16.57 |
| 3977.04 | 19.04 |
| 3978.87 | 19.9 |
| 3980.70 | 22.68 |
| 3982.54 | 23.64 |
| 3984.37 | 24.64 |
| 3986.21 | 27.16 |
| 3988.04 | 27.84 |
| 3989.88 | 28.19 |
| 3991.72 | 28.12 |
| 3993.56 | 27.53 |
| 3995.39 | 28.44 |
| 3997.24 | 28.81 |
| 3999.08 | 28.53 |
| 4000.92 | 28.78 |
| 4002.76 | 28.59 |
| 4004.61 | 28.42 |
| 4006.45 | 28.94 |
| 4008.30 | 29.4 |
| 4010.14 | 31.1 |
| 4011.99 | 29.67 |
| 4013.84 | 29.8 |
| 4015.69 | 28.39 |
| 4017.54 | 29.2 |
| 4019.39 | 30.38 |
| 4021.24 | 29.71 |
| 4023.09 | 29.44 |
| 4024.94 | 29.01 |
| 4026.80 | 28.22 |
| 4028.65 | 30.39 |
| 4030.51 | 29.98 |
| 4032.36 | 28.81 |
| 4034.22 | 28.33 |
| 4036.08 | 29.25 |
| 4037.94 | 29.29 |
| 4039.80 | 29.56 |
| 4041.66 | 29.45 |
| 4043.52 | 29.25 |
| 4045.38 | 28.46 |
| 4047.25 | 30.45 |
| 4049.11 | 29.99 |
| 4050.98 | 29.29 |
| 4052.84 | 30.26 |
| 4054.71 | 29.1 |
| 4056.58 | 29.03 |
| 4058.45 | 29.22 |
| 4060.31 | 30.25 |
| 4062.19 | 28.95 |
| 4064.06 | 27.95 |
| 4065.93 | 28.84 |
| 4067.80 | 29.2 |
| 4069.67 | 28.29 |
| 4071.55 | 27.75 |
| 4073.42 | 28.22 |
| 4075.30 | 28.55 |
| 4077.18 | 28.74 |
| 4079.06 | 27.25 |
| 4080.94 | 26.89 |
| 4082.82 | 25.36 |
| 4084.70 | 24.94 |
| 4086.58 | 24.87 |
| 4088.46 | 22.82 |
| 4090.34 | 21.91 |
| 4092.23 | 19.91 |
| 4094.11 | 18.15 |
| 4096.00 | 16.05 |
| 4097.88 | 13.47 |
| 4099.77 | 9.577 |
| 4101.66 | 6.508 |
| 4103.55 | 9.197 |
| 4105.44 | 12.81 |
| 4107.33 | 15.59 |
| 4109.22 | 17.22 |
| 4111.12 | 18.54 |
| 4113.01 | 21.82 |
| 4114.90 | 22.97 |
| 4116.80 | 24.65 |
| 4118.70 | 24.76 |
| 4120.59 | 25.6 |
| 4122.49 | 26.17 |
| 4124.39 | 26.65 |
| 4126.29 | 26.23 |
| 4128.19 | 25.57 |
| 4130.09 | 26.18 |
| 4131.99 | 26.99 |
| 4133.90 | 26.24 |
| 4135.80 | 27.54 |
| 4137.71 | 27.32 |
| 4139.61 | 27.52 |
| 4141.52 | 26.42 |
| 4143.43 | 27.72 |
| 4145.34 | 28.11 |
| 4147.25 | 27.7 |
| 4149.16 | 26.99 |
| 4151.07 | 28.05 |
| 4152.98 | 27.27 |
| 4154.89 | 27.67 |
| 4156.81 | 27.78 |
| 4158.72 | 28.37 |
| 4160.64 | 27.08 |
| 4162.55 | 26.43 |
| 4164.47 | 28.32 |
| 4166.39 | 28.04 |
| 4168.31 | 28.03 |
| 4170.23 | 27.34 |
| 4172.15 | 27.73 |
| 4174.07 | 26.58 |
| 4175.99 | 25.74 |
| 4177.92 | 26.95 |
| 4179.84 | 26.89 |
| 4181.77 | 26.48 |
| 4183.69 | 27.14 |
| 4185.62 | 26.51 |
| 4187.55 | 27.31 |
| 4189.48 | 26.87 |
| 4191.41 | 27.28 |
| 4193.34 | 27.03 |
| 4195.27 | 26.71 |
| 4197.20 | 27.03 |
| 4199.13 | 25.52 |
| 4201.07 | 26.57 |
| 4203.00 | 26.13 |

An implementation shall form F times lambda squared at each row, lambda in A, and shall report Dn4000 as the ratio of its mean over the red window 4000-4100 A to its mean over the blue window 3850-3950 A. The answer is 1.15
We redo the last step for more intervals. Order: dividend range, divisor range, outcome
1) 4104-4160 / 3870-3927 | 1.20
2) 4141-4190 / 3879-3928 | 1.35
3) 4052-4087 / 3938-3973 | 1.32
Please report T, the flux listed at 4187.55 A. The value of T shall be 27.31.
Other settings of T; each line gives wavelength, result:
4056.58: 29.03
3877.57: 24.31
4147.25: 27.7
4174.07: 26.58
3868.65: 30.48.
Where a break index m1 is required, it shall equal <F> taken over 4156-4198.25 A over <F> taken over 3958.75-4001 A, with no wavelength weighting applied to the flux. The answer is 1.28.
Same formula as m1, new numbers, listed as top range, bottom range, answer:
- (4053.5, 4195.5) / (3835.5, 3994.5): 1.05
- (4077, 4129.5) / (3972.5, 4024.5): 0.78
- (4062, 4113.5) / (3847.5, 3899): 0.94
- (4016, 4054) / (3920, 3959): 1.04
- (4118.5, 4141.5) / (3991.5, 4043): 0.91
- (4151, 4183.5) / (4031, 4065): 0.93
